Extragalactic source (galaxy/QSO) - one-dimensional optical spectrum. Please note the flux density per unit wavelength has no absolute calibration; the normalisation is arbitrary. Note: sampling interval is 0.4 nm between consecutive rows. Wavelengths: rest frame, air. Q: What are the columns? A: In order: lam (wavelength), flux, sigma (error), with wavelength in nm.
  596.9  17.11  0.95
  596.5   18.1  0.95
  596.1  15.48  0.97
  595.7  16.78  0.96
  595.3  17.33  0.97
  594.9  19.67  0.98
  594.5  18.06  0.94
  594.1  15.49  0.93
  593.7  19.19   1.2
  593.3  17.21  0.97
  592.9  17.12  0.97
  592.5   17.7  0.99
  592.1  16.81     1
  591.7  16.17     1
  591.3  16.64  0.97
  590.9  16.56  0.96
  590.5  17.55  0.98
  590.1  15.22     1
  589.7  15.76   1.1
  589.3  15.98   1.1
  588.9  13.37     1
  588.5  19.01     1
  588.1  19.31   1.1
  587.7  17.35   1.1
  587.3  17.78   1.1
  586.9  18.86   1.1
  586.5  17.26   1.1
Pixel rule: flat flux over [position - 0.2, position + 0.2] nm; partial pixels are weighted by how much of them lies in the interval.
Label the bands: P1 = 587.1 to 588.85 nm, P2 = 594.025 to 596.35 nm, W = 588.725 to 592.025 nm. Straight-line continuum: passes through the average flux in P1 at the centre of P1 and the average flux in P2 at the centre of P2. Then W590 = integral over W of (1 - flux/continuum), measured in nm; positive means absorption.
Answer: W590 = 0.32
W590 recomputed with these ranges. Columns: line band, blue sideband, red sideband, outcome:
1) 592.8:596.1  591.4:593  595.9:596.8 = -0.12 nm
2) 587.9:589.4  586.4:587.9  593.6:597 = 0.07 nm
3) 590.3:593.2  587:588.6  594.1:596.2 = 0.14 nm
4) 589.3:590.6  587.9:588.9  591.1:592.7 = 0.11 nm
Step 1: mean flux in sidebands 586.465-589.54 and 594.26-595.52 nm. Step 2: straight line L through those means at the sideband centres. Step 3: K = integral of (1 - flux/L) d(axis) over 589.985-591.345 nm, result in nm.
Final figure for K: 0.09 nm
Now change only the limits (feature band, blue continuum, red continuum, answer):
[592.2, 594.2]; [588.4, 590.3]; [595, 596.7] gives -0.11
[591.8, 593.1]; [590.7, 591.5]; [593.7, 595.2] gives 0.00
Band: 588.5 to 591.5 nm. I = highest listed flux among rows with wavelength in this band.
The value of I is 19.01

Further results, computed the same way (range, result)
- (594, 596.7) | 19.67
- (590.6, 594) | 19.19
